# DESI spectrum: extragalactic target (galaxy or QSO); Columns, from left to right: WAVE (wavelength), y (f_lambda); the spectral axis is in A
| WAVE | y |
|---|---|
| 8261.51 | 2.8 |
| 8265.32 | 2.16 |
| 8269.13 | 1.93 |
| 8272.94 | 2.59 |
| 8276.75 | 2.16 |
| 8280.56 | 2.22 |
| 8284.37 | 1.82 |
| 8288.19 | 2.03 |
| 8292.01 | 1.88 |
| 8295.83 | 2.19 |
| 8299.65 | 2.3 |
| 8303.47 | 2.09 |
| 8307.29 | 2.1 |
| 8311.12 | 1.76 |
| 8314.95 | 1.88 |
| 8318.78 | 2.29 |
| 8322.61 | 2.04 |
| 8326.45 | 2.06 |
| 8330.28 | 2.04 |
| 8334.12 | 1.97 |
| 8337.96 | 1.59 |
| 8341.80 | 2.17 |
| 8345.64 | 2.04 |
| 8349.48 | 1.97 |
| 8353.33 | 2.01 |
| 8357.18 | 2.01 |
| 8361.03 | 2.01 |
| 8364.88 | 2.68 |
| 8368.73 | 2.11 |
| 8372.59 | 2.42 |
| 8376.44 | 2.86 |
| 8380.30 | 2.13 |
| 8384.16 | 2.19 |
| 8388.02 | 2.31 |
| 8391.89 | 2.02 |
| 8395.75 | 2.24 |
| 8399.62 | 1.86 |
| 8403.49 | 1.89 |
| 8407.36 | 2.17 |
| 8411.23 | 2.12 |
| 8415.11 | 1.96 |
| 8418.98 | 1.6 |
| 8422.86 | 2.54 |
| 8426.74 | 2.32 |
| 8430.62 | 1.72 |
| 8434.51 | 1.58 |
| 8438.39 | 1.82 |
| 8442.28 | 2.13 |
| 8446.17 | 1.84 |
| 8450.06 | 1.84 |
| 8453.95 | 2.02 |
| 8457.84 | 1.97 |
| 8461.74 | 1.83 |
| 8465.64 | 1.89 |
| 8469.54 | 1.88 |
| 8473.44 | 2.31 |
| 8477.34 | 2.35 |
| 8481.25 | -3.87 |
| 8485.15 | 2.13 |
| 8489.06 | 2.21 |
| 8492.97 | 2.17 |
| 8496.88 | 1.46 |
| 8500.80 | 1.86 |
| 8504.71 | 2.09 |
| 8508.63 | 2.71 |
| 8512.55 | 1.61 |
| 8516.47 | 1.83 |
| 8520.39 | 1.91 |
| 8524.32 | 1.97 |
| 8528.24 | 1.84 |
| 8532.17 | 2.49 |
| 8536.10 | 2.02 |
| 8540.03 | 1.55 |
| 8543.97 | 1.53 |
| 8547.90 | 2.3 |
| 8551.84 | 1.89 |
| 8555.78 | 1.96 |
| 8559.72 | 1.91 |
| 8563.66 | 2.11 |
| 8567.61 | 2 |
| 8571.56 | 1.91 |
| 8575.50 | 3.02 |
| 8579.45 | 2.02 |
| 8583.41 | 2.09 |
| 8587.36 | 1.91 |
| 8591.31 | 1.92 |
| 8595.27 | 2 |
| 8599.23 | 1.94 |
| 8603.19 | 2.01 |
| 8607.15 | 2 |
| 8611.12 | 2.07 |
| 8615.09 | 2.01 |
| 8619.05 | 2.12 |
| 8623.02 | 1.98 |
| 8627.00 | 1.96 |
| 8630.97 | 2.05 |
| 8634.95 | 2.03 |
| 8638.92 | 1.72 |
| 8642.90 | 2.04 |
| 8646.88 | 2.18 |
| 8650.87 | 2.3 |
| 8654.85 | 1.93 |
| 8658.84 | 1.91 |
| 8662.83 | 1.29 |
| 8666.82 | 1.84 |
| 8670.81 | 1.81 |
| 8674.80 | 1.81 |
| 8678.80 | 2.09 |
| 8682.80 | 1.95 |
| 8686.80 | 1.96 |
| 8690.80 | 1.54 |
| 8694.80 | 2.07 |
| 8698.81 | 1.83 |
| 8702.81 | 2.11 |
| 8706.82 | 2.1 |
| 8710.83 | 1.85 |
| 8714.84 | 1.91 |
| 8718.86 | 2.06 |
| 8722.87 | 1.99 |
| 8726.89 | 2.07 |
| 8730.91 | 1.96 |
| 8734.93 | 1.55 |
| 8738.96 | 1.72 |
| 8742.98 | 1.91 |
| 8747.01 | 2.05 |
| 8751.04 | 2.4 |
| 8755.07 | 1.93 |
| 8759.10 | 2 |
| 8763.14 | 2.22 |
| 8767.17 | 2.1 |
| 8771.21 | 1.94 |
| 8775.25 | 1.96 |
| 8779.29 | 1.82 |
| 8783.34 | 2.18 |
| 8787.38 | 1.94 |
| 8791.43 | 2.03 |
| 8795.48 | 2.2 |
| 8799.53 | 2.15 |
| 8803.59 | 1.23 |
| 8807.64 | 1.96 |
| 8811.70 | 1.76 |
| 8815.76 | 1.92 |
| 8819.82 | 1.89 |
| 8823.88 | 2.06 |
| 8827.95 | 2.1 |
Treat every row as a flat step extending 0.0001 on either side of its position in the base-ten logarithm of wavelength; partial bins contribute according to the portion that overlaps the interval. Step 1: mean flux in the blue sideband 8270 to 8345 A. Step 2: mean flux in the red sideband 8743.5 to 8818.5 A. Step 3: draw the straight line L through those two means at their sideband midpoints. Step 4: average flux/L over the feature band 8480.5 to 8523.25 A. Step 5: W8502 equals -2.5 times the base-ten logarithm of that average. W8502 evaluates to 0.24 mag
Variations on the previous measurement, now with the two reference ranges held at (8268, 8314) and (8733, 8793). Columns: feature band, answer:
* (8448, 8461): 0.06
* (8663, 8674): 0.16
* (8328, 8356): 0.06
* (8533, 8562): 0.07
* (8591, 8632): 0.00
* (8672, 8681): 0.04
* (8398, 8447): 0.05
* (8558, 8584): -0.07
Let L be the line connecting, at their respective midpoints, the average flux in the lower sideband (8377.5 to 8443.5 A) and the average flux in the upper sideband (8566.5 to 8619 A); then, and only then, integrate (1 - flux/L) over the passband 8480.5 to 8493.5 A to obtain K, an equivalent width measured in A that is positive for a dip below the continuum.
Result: 7.2 A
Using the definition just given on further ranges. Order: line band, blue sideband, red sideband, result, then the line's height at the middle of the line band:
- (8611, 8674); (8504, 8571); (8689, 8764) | 0.7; 1.97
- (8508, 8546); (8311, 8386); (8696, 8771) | 2.6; 2.06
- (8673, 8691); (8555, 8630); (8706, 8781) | 0.9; 2.01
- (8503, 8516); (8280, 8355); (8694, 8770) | -0.6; 2.01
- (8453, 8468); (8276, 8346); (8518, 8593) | 0.8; 2.02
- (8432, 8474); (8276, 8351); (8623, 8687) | 1.8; 1.99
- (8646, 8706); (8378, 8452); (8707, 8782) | 2.3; 1.98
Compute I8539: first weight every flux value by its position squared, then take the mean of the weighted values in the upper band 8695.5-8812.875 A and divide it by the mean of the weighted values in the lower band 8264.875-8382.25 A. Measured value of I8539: 1.0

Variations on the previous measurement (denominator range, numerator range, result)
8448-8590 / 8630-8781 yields 1.10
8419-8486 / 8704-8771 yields 1.29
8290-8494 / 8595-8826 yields 1.08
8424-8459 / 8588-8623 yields 1.08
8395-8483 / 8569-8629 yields 1.23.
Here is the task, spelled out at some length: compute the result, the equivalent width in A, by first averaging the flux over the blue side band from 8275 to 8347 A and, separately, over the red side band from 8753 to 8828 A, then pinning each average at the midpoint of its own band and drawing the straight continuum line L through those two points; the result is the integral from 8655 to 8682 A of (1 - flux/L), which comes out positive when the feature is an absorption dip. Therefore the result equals 2.36 A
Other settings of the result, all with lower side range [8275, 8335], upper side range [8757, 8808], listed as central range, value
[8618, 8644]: 0.3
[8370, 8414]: -3.3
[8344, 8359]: 0.3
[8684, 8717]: 1.2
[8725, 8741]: 1.3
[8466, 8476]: -0.2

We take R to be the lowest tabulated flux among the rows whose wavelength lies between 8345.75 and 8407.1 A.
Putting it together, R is 1.86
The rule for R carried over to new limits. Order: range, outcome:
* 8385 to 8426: 1.6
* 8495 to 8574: 1.46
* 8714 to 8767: 1.55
